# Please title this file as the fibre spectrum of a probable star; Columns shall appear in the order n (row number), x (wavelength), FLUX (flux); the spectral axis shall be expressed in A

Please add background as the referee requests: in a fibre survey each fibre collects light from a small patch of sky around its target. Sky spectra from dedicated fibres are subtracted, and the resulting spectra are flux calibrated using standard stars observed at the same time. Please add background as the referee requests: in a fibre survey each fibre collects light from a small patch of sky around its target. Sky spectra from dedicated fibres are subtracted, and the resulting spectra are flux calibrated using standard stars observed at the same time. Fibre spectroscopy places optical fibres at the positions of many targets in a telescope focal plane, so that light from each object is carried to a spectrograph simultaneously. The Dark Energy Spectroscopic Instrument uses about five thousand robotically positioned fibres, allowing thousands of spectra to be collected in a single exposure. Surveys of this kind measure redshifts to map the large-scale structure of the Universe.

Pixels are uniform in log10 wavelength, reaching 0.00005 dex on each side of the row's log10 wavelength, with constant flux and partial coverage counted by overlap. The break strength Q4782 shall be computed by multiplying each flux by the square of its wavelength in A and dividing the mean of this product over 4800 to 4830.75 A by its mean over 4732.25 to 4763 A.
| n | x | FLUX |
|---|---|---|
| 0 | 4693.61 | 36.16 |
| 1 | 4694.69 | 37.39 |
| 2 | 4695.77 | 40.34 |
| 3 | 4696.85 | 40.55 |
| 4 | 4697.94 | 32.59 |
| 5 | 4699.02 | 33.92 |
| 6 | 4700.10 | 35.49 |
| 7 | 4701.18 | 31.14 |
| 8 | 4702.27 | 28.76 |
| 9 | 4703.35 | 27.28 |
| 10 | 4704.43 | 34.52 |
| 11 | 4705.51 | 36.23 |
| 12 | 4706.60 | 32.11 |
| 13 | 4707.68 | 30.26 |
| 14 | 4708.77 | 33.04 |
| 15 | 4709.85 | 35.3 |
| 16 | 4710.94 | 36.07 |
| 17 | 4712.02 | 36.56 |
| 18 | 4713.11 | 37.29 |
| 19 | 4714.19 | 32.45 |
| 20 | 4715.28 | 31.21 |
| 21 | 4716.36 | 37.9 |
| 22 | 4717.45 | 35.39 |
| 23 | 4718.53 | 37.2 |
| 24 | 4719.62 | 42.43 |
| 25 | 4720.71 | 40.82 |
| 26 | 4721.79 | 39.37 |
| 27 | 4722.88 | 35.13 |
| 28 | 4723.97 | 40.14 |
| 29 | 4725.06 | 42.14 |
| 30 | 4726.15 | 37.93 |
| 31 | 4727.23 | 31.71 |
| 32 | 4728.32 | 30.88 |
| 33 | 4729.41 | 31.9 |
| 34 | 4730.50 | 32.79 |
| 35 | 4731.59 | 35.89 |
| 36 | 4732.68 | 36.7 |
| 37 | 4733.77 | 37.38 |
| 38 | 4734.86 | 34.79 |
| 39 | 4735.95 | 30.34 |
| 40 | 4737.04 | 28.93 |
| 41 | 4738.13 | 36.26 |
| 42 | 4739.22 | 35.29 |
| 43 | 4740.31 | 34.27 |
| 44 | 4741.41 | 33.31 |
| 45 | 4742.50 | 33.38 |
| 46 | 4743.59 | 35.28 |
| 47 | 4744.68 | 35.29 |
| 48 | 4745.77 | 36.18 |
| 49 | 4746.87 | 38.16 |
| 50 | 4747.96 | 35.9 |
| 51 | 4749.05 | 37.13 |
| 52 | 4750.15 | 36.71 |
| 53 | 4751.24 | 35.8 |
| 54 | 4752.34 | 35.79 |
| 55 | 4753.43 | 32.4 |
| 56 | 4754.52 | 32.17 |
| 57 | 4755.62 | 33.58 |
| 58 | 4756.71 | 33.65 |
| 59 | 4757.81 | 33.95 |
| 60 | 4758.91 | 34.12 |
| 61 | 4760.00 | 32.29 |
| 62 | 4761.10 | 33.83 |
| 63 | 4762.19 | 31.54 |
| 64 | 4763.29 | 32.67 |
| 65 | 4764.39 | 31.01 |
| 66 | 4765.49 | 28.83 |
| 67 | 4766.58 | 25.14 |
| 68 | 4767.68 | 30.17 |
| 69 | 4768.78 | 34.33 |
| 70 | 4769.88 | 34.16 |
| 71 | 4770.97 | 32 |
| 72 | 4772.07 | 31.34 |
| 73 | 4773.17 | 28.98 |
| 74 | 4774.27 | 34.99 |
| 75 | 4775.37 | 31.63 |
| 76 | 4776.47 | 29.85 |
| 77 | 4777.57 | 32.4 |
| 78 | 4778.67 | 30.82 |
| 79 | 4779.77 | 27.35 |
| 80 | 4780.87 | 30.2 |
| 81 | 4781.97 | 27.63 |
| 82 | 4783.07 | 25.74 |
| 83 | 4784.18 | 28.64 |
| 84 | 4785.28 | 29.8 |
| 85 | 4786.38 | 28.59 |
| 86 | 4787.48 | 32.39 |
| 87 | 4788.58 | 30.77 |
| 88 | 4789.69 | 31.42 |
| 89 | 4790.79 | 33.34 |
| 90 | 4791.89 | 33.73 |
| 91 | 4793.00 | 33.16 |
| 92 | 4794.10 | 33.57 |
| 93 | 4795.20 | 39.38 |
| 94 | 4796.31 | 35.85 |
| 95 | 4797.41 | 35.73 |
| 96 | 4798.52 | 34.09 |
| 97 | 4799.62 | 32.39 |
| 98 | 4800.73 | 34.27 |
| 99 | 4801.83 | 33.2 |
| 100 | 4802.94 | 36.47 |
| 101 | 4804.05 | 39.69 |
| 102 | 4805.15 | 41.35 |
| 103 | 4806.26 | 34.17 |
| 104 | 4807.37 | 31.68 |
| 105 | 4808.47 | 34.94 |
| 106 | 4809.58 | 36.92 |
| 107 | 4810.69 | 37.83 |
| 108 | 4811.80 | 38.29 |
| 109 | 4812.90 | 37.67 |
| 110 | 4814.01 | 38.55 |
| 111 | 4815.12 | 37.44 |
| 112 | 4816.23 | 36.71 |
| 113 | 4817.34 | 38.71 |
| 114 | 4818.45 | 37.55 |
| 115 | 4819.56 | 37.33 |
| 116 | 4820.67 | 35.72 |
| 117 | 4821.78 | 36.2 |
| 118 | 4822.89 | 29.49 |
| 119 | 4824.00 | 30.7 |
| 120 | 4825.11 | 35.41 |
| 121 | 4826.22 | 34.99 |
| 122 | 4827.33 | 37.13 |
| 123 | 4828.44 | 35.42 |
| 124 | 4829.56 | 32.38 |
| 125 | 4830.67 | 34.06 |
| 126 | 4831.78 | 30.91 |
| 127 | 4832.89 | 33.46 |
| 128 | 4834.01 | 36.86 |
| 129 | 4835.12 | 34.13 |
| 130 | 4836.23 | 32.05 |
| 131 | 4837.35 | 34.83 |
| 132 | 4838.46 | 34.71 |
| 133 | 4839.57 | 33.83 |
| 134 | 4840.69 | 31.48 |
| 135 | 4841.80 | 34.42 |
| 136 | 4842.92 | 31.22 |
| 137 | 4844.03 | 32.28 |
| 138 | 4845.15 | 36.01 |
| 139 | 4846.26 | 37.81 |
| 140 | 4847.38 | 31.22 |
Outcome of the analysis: 1.07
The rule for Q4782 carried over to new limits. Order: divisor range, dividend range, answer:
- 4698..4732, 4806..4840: 1.05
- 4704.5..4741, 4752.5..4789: 0.90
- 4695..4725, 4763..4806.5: 0.94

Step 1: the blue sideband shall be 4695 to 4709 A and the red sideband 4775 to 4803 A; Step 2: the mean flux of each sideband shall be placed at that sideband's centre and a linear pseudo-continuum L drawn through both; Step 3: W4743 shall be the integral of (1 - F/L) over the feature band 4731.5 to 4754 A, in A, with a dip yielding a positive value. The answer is -1.5 A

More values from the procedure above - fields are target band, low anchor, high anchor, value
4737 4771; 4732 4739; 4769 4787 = -1.2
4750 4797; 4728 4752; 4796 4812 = 4.4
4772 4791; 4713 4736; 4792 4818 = 3.1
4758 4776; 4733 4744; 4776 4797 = 0.4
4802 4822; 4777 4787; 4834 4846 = -3.5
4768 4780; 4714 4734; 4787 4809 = 1.2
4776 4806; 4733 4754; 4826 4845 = 1.4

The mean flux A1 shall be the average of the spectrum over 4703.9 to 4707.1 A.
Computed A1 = 34.3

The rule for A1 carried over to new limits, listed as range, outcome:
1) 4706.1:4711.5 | 33.4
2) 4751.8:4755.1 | 33.5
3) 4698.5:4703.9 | 31.3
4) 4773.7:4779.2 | 31.9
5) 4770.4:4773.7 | 30.9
